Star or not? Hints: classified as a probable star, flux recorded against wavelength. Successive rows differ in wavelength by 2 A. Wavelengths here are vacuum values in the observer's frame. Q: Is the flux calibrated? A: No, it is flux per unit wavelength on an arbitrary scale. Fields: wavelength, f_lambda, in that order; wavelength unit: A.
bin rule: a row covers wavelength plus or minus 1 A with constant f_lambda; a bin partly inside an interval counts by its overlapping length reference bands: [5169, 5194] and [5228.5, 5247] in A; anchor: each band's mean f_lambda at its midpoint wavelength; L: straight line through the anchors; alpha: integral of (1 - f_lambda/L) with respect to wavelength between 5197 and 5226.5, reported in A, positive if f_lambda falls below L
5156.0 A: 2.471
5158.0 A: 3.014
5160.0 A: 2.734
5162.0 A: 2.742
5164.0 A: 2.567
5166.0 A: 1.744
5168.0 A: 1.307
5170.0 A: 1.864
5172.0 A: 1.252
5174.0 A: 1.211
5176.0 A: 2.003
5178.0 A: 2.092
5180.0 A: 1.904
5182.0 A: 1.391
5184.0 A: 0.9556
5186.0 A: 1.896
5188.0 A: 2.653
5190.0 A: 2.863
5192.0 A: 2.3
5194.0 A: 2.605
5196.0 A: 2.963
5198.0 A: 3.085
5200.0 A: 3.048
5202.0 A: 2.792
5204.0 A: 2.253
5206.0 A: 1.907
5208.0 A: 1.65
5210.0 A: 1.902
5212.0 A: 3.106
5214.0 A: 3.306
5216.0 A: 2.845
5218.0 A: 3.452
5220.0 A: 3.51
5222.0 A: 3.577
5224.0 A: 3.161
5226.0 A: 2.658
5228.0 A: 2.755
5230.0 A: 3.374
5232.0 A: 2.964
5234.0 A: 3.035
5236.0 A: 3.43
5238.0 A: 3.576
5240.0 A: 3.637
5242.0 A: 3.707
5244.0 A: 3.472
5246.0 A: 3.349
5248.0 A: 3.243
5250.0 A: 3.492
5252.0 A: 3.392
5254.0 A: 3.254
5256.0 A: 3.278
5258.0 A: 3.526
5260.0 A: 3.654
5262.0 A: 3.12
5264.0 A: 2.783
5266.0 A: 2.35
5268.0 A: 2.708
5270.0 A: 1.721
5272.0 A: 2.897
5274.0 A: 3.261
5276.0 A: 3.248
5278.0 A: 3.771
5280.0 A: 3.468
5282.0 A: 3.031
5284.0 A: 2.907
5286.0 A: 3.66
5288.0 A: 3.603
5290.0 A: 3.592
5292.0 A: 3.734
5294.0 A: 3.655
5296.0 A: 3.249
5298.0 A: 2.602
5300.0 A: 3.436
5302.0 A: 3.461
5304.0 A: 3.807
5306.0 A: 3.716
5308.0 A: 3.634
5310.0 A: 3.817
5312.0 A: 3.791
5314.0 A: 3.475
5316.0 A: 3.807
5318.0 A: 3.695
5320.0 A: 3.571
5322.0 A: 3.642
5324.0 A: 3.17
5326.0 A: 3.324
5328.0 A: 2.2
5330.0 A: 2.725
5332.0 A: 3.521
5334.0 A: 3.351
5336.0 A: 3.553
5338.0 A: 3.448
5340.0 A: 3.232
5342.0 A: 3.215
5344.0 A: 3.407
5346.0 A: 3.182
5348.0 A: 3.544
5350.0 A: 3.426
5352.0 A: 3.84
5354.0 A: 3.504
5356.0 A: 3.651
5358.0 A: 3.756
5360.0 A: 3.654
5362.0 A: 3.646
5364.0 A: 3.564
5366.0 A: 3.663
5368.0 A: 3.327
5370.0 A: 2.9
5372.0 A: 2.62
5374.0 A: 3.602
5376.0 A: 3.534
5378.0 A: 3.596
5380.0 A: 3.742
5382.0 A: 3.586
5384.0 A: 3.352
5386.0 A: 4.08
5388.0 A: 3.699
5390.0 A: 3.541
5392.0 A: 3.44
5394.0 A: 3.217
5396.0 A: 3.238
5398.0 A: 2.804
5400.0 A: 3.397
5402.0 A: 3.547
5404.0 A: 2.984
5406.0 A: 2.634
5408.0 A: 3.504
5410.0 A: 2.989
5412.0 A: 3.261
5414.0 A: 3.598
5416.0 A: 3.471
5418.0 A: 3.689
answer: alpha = -1.4 A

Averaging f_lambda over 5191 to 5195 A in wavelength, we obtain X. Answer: 2.45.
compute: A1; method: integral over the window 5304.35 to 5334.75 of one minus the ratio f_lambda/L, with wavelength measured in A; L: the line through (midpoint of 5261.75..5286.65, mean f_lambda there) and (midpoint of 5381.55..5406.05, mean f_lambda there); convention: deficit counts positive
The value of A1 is -3.0 A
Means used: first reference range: 2.98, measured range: 3.44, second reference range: 3.37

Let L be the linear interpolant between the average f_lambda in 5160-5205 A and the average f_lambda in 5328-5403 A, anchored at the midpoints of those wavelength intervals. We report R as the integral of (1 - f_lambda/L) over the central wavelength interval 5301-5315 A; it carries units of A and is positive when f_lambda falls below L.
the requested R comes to -3.0 A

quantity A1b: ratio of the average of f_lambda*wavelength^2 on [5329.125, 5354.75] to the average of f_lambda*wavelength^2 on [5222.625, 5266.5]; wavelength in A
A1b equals 1.1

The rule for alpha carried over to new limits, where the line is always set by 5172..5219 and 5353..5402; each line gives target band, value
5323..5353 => -0.5 A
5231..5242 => -3.3 A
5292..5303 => -1.3 A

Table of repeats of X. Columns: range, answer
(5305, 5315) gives 3.69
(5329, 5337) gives 3.29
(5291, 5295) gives 3.69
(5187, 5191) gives 2.76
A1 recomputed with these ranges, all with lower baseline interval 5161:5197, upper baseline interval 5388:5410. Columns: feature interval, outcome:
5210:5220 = -3.89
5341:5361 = -3.65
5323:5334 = -0.66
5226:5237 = -3.62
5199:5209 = -0.82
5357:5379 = -2.69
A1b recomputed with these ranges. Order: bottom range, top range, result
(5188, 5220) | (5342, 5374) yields 1.35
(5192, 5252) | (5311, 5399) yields 1.19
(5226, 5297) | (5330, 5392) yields 1.11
